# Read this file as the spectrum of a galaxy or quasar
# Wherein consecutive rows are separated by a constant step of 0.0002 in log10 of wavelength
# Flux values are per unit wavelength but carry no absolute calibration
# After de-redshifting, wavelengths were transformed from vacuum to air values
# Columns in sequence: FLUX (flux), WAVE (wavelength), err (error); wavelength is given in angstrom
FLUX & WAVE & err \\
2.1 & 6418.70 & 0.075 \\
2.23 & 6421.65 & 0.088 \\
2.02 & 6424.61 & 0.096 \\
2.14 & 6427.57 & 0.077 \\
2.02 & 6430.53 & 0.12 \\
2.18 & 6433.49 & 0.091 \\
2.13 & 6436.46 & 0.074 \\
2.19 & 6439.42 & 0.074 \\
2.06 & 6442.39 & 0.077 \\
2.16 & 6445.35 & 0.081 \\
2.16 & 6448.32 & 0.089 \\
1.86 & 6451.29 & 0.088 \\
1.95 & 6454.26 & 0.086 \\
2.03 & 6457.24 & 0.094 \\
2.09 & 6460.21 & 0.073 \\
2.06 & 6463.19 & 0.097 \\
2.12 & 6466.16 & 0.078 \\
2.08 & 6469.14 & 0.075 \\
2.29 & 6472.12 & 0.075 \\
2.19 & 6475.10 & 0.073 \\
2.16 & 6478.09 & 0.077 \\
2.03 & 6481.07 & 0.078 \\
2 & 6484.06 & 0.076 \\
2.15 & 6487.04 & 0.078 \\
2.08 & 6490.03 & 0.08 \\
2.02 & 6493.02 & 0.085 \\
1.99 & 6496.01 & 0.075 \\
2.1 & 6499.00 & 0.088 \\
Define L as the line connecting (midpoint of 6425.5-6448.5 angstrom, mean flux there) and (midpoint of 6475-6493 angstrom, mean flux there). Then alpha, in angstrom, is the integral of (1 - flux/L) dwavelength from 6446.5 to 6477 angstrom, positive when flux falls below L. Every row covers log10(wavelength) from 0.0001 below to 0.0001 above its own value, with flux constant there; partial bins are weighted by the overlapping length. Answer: 0.30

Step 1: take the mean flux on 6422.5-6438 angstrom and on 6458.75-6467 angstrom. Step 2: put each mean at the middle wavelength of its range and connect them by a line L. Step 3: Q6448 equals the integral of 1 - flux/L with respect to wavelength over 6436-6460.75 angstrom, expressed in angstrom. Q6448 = 0.3 angstrom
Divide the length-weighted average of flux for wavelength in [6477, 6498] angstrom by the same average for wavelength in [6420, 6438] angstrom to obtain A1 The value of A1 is 0.97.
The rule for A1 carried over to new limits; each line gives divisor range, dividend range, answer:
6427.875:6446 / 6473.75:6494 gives 0.98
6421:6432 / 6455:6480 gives 1.01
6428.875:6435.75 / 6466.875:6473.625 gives 1.04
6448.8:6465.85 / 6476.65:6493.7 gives 1.03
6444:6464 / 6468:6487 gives 1.04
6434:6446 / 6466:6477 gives 1.02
